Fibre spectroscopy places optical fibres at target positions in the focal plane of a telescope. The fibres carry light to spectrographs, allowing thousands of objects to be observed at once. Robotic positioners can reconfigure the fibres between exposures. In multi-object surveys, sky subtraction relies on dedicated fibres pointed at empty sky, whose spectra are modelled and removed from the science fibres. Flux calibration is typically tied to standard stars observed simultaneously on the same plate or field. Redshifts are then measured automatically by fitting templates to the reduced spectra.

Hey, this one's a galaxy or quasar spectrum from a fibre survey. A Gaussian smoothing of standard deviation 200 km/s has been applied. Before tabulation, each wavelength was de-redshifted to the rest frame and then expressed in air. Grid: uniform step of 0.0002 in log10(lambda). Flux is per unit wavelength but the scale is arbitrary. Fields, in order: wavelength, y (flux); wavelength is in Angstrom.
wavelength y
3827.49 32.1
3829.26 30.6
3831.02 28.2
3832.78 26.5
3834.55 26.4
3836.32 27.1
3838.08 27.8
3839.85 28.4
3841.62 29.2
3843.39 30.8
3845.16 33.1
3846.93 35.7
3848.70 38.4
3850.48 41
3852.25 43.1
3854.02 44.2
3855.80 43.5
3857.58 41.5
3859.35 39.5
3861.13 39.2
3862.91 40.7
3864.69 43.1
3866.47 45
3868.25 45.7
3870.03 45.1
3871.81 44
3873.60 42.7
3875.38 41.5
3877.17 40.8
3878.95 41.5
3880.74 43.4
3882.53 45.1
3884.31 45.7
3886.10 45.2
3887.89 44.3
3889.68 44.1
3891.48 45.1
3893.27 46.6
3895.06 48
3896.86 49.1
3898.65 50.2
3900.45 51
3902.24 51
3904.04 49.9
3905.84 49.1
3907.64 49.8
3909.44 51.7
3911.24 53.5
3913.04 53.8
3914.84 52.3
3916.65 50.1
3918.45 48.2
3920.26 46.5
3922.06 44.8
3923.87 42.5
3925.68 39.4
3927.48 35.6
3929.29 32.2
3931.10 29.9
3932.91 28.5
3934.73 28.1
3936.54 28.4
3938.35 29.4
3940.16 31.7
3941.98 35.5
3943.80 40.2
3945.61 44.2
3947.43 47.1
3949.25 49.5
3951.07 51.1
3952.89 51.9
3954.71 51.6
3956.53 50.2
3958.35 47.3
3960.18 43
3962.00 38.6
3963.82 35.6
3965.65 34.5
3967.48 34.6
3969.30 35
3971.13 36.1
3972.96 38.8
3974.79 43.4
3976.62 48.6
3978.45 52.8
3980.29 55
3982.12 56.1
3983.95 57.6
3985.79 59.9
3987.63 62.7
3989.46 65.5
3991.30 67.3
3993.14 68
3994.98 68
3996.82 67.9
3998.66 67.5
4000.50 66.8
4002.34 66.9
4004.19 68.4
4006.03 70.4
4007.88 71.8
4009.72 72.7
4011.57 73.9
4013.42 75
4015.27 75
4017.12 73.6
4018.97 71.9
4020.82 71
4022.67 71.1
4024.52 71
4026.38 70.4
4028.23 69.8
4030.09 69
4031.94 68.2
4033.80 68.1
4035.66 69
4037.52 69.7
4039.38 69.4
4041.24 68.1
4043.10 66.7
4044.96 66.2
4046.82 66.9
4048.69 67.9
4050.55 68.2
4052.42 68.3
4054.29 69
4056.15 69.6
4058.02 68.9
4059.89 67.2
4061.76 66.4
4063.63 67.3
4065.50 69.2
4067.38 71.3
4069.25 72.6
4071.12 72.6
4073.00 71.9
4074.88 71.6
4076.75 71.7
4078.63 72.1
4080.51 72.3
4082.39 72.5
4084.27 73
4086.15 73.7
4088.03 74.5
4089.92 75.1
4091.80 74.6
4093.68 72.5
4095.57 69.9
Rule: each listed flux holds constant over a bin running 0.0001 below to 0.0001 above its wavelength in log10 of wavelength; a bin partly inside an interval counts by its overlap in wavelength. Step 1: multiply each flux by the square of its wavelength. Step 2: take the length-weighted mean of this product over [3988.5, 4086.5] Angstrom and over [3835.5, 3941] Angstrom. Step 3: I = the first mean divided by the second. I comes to 1.81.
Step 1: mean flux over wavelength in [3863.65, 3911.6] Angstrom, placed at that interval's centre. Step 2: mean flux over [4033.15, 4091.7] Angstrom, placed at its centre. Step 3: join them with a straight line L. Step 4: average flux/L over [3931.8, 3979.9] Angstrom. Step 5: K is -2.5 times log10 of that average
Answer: 0.34 mag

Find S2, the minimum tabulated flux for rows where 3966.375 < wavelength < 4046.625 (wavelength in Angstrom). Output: 34.6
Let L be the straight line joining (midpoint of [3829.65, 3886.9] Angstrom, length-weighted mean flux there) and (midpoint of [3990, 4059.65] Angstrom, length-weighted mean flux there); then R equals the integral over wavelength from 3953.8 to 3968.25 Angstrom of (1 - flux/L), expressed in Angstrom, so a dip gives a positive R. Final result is 3.9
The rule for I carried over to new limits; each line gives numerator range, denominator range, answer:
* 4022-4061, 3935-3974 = 1.77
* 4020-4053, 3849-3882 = 1.77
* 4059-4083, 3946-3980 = 1.69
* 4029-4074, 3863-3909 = 1.63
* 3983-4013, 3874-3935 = 1.58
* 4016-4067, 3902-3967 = 1.70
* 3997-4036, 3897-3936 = 1.67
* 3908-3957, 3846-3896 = 1.02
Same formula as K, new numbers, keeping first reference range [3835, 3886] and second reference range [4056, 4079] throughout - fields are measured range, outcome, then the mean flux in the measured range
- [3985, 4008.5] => -0.12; 67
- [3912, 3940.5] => 0.25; 39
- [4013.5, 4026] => -0.15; 72.4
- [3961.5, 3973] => 0.47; 35.9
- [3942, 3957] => 0.12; 47.4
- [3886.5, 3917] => -0.08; 49.3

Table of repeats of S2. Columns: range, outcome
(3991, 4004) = 66.8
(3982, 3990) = 56.1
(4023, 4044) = 66.7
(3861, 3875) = 39.2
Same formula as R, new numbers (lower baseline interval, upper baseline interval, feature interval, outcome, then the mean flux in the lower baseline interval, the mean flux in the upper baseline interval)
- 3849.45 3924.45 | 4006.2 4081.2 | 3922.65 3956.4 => 9.4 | 45.8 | 70.2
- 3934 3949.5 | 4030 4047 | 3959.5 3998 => -1.4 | 36.7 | 68.2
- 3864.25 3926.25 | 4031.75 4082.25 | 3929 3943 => 5.9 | 46.6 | 69.3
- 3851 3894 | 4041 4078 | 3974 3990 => 0.8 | 43.3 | 69.1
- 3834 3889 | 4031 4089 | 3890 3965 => 8.1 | 39.6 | 69.8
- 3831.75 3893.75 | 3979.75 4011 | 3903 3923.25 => -0.2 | 39.5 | 65.7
